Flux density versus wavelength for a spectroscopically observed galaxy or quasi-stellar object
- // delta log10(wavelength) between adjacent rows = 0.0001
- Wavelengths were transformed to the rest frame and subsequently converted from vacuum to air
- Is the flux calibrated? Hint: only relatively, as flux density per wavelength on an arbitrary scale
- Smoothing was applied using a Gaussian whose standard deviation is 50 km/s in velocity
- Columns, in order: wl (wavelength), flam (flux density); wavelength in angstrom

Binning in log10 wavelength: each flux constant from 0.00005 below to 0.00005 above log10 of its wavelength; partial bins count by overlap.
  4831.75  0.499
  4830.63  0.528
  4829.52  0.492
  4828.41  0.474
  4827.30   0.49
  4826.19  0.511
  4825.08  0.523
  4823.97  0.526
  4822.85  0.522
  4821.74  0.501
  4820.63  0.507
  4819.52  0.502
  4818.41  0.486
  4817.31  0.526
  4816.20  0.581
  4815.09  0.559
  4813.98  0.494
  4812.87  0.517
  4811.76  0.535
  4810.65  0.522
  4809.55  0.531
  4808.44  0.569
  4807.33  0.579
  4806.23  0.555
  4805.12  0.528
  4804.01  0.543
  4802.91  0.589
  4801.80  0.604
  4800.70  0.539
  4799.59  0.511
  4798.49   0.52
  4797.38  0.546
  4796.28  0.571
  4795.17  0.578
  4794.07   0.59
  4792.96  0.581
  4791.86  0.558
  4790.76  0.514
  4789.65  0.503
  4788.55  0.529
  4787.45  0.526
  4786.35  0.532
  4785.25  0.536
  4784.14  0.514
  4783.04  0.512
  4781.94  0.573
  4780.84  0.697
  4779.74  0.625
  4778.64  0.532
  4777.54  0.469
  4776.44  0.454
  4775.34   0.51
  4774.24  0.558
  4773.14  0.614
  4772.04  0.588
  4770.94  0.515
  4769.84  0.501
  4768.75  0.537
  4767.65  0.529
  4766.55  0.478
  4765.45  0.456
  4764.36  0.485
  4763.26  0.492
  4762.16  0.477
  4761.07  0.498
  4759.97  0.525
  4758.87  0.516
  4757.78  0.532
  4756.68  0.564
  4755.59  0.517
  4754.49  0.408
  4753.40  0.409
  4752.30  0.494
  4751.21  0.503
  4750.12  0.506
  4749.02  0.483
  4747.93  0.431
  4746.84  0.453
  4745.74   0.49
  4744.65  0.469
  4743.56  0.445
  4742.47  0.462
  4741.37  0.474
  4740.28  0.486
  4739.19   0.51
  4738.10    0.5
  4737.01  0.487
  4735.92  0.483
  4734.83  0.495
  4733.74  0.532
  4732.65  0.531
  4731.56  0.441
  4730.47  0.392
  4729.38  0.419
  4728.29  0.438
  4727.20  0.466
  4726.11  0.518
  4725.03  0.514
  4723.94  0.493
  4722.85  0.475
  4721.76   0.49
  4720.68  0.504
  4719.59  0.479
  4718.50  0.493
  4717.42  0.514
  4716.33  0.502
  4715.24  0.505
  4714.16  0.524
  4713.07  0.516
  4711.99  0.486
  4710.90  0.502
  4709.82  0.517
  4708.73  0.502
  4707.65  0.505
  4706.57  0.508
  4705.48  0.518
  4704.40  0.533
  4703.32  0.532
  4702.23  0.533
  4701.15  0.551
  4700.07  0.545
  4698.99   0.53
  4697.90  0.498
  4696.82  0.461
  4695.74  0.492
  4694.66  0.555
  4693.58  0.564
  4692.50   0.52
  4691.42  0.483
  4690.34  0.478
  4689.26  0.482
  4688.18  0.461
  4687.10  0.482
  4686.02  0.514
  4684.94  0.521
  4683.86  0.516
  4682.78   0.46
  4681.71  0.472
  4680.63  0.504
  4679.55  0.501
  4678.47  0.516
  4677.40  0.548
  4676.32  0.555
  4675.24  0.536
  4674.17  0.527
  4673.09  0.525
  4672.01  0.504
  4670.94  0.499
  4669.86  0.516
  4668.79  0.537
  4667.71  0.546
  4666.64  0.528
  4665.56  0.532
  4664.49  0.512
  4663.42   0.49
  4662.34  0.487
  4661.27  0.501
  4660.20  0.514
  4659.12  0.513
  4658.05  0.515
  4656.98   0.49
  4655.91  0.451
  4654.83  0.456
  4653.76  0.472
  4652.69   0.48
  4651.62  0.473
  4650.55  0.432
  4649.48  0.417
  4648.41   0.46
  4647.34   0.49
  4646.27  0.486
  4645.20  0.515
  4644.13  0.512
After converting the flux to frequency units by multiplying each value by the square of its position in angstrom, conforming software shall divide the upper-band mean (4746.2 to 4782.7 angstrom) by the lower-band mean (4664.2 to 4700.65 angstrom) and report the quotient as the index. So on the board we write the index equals 1.04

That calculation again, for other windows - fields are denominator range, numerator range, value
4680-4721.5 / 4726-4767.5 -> 0.97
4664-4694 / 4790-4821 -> 1.12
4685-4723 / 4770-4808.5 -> 1.12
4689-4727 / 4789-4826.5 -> 1.10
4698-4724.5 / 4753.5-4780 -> 1.03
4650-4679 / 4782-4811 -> 1.14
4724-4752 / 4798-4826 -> 1.15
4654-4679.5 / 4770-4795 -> 1.12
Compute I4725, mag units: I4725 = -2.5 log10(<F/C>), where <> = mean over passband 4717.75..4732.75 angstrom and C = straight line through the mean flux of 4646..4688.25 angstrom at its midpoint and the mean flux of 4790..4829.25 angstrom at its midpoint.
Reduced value 0.09 mag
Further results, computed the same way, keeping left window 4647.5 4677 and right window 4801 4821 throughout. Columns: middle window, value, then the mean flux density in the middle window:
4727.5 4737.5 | 0.11 mag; 0.468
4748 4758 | 0.08 mag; 0.486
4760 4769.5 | 0.07 mag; 0.496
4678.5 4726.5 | 0.01 mag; 0.506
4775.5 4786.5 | -0.02 mag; 0.544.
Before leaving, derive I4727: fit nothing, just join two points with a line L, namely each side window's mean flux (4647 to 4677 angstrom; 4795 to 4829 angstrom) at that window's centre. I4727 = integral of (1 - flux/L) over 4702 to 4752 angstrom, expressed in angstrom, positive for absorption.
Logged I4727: 2.3 angstrom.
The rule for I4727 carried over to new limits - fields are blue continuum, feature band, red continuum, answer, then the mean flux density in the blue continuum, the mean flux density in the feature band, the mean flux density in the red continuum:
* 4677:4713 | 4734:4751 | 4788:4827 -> 1.4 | 0.509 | 0.48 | 0.538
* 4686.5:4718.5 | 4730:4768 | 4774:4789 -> 3.1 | 0.51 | 0.484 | 0.54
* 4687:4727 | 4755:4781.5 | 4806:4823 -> -0.4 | 0.507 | 0.528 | 0.53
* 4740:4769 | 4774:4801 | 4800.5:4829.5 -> -1.7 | 0.485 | 0.543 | 0.531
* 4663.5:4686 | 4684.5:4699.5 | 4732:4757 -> 0.2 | 0.517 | 0.503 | 0.483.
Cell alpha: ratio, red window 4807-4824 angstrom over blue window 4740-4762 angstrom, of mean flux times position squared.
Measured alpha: 1.12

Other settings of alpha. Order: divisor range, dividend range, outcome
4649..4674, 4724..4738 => 0.99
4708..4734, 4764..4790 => 1.12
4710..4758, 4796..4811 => 1.17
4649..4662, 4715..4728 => 1.07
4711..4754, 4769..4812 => 1.16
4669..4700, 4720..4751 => 0.96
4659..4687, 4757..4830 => 1.09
